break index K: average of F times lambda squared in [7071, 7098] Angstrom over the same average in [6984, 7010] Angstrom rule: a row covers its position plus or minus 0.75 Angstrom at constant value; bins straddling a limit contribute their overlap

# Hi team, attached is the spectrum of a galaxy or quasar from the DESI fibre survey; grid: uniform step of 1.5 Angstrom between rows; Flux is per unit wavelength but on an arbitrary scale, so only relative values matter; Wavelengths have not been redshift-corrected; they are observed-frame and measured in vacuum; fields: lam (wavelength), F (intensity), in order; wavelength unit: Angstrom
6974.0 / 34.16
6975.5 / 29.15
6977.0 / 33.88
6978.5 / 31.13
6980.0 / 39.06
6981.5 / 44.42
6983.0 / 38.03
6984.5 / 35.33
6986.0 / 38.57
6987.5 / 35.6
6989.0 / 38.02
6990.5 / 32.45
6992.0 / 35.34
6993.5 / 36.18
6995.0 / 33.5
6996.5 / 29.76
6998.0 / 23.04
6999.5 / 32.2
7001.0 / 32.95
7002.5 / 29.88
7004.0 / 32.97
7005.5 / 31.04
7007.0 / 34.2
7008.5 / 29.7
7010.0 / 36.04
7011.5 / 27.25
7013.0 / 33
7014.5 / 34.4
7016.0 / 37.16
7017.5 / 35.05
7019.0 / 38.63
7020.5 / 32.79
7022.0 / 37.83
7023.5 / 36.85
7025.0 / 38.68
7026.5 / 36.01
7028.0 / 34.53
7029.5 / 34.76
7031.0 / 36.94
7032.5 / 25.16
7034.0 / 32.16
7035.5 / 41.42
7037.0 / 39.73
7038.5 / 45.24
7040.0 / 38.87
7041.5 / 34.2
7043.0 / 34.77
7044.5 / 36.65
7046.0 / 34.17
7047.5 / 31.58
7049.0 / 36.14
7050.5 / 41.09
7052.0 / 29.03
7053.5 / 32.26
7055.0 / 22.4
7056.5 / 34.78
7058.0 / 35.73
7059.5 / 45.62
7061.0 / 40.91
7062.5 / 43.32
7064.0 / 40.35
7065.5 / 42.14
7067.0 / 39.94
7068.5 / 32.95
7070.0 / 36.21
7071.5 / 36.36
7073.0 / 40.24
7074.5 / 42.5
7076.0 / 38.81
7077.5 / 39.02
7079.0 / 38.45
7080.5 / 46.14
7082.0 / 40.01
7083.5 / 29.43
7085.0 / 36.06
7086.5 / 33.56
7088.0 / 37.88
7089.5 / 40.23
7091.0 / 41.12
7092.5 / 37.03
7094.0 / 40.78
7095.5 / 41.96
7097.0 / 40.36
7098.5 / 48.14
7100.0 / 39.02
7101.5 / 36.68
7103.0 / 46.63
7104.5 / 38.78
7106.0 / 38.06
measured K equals 1.21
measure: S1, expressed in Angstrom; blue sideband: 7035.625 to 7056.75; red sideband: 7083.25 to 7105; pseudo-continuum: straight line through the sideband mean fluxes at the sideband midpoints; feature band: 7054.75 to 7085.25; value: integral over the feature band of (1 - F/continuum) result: -0.9 Angstrom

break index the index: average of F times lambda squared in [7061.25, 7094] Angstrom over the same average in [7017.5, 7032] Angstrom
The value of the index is 1.09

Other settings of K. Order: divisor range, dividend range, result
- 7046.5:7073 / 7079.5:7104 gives 1.09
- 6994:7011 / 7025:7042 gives 1.17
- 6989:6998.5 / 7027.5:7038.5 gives 1.11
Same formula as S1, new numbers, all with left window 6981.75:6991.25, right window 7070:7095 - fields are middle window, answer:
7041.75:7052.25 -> 0.8 Angstrom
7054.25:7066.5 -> 0.0 Angstrom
